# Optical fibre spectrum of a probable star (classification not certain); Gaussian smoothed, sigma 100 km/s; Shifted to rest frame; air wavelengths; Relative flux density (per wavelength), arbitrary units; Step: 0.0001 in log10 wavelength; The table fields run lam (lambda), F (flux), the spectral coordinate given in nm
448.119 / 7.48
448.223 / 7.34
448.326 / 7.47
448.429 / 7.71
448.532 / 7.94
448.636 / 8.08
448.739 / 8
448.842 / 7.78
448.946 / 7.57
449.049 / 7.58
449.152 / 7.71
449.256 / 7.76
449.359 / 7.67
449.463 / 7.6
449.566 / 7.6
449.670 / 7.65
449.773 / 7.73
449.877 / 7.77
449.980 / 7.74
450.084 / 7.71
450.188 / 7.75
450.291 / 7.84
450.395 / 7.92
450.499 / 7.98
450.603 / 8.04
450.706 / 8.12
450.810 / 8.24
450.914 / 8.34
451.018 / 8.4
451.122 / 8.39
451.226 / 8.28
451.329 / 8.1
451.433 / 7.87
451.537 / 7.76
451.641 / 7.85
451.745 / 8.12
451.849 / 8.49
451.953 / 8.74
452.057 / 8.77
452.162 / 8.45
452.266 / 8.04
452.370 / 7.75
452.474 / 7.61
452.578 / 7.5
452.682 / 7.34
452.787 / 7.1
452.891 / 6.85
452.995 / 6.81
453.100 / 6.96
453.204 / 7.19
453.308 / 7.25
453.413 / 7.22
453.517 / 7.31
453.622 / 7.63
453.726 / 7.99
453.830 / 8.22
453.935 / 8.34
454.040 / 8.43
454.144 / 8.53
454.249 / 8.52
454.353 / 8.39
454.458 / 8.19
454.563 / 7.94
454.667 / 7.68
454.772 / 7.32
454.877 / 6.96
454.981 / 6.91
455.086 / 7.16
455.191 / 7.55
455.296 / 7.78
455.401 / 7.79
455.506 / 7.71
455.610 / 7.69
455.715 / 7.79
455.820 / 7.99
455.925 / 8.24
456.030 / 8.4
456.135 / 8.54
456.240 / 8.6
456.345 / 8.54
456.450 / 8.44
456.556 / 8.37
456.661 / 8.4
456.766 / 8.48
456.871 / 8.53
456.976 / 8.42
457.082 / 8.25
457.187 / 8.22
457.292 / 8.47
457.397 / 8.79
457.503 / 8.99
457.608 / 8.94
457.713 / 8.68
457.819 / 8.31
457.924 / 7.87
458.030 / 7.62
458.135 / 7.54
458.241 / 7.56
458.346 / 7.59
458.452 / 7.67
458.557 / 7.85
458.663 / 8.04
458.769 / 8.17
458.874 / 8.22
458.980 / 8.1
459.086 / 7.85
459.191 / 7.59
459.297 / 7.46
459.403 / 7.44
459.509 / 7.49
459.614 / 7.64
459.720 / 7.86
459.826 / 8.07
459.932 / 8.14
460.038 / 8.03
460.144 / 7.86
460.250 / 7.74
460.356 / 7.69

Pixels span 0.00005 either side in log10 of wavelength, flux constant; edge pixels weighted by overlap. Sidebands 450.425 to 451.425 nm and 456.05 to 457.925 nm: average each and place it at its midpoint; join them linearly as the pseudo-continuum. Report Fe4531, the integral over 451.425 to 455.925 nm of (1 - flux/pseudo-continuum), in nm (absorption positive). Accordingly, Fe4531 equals 0.31 nm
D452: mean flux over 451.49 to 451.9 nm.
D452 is 8.06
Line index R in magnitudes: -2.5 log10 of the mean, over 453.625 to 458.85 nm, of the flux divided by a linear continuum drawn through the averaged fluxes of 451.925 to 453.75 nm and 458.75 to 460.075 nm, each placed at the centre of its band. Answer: -0.05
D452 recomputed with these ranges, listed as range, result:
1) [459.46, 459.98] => 7.85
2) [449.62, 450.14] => 7.72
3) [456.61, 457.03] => 8.45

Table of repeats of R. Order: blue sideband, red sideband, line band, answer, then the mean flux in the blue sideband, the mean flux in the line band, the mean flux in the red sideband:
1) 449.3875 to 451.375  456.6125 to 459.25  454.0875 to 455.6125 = 0.045 mag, 7.96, 7.75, 8.16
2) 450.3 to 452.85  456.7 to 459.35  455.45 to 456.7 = -0.016 mag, 8.04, 8.22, 8.13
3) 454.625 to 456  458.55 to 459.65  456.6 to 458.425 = -0.075 mag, 7.6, 8.27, 7.81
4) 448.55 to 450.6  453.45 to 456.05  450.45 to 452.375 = -0.056 mag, 7.77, 8.21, 7.85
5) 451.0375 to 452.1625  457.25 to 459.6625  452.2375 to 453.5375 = 0.128 mag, 8.25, 7.29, 7.99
